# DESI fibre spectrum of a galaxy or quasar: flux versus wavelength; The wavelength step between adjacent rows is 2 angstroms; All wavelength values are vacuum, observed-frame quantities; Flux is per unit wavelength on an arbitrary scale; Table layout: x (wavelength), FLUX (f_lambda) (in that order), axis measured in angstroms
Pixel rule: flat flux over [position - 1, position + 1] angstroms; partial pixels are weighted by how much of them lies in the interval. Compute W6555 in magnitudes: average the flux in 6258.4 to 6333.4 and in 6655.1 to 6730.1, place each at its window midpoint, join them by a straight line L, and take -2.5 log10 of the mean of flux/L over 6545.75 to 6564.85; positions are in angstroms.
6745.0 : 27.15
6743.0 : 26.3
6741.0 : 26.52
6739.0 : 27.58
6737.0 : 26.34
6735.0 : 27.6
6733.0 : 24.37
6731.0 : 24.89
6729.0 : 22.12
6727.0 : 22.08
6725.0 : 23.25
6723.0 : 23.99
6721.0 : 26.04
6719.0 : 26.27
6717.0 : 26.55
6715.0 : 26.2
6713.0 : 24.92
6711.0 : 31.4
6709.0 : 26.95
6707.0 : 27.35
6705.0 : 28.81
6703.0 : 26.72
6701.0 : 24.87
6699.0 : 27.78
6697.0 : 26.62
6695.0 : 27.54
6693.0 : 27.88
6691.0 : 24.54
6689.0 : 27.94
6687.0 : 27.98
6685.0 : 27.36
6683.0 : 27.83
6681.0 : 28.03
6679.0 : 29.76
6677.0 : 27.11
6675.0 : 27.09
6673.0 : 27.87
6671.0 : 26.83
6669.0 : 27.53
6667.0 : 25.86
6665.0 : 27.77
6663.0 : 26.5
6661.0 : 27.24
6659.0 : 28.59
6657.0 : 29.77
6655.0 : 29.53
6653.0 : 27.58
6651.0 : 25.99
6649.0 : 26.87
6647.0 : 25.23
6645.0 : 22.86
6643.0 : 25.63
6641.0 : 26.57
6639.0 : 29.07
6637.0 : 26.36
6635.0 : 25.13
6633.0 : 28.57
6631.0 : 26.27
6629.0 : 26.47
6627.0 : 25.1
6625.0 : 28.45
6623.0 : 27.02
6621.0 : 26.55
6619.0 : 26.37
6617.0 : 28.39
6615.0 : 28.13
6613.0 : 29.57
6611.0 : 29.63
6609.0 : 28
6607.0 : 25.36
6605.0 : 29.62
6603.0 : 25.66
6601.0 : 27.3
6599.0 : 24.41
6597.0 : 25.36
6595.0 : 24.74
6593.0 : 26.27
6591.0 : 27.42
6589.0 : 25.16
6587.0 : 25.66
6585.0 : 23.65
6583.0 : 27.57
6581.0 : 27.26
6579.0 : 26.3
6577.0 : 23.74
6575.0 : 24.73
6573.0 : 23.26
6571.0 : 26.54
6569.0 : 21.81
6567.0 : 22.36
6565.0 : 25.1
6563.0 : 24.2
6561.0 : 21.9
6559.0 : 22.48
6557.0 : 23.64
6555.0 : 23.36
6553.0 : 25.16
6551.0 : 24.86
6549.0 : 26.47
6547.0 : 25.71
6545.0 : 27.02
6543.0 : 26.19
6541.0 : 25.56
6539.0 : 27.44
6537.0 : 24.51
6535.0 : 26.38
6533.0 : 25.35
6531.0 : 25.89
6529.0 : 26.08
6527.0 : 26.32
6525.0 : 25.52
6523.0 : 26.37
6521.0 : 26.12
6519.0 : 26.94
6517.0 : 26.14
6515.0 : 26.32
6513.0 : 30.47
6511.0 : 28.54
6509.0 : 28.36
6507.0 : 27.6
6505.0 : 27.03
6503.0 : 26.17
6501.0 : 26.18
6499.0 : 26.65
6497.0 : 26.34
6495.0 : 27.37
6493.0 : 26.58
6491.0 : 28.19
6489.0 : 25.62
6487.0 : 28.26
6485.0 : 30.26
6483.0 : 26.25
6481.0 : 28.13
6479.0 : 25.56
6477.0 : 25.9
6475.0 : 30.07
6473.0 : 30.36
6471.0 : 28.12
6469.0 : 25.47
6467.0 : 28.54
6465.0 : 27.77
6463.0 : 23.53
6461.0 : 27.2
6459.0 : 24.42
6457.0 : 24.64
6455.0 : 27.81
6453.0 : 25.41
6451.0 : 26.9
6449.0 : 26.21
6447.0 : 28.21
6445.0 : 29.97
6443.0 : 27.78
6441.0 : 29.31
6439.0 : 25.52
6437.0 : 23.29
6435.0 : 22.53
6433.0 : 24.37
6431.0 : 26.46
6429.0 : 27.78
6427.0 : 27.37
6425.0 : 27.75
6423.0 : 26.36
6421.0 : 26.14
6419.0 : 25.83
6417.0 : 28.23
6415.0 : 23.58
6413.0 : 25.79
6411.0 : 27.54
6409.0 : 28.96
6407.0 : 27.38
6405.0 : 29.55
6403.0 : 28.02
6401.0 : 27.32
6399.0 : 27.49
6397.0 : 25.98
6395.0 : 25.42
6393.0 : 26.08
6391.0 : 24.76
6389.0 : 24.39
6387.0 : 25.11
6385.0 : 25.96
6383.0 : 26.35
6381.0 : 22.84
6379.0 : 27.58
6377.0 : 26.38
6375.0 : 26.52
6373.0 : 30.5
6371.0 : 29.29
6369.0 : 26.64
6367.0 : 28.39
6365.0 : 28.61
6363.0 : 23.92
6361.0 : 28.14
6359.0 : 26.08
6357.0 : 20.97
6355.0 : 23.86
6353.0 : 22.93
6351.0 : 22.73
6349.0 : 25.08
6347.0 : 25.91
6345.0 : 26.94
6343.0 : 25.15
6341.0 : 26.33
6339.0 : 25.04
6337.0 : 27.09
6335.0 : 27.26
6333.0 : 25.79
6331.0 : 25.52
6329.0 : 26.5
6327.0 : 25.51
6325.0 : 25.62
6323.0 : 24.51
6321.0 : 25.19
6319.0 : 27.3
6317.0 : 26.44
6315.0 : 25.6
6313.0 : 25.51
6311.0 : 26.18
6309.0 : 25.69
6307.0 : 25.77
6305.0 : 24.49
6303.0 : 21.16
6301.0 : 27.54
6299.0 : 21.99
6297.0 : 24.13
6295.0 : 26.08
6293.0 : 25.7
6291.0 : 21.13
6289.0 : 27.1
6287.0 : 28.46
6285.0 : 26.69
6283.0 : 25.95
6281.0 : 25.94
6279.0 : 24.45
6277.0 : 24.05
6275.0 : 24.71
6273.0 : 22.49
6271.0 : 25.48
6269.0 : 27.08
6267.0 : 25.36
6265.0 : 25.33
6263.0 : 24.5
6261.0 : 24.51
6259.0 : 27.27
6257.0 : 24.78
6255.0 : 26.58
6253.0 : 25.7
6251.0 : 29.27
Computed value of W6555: 0.09 mag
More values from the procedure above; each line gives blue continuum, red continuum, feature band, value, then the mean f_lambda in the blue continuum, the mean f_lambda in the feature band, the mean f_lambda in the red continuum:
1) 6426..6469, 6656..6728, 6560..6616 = 0.04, 26.4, 25.7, 27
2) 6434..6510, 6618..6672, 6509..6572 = 0.06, 26.9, 25.6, 26.9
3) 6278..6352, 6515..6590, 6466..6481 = -0.10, 25.5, 27.7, 25.2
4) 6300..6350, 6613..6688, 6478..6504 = -0.02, 25.7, 27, 27.2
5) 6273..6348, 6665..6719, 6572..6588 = 0.06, 25.5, 25.3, 27.3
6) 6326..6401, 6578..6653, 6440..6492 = -0.04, 25.9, 27.3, 26.6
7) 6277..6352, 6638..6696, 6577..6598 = 0.04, 25.5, 25.8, 27.3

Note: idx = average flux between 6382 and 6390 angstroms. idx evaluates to 25.5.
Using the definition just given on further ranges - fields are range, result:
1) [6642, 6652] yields 25.3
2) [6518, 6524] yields 26.5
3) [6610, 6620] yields 28.4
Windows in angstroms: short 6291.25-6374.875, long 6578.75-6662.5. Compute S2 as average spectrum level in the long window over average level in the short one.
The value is 1.05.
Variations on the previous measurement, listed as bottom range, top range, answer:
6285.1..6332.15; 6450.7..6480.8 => 1.06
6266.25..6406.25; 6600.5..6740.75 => 1.04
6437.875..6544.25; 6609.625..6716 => 1.01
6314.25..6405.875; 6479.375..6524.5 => 1.04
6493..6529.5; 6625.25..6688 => 1.01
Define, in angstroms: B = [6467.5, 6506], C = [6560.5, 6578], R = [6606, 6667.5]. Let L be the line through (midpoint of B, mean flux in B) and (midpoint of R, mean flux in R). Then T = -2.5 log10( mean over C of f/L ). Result 0.15 mag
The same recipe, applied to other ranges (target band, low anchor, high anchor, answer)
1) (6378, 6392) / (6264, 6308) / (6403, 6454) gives 0.04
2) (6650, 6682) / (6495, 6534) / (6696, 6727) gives -0.05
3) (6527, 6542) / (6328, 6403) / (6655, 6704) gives 0.03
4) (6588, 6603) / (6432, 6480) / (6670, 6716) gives 0.05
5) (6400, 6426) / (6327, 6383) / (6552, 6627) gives -0.05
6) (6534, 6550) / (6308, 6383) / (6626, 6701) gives 0.02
